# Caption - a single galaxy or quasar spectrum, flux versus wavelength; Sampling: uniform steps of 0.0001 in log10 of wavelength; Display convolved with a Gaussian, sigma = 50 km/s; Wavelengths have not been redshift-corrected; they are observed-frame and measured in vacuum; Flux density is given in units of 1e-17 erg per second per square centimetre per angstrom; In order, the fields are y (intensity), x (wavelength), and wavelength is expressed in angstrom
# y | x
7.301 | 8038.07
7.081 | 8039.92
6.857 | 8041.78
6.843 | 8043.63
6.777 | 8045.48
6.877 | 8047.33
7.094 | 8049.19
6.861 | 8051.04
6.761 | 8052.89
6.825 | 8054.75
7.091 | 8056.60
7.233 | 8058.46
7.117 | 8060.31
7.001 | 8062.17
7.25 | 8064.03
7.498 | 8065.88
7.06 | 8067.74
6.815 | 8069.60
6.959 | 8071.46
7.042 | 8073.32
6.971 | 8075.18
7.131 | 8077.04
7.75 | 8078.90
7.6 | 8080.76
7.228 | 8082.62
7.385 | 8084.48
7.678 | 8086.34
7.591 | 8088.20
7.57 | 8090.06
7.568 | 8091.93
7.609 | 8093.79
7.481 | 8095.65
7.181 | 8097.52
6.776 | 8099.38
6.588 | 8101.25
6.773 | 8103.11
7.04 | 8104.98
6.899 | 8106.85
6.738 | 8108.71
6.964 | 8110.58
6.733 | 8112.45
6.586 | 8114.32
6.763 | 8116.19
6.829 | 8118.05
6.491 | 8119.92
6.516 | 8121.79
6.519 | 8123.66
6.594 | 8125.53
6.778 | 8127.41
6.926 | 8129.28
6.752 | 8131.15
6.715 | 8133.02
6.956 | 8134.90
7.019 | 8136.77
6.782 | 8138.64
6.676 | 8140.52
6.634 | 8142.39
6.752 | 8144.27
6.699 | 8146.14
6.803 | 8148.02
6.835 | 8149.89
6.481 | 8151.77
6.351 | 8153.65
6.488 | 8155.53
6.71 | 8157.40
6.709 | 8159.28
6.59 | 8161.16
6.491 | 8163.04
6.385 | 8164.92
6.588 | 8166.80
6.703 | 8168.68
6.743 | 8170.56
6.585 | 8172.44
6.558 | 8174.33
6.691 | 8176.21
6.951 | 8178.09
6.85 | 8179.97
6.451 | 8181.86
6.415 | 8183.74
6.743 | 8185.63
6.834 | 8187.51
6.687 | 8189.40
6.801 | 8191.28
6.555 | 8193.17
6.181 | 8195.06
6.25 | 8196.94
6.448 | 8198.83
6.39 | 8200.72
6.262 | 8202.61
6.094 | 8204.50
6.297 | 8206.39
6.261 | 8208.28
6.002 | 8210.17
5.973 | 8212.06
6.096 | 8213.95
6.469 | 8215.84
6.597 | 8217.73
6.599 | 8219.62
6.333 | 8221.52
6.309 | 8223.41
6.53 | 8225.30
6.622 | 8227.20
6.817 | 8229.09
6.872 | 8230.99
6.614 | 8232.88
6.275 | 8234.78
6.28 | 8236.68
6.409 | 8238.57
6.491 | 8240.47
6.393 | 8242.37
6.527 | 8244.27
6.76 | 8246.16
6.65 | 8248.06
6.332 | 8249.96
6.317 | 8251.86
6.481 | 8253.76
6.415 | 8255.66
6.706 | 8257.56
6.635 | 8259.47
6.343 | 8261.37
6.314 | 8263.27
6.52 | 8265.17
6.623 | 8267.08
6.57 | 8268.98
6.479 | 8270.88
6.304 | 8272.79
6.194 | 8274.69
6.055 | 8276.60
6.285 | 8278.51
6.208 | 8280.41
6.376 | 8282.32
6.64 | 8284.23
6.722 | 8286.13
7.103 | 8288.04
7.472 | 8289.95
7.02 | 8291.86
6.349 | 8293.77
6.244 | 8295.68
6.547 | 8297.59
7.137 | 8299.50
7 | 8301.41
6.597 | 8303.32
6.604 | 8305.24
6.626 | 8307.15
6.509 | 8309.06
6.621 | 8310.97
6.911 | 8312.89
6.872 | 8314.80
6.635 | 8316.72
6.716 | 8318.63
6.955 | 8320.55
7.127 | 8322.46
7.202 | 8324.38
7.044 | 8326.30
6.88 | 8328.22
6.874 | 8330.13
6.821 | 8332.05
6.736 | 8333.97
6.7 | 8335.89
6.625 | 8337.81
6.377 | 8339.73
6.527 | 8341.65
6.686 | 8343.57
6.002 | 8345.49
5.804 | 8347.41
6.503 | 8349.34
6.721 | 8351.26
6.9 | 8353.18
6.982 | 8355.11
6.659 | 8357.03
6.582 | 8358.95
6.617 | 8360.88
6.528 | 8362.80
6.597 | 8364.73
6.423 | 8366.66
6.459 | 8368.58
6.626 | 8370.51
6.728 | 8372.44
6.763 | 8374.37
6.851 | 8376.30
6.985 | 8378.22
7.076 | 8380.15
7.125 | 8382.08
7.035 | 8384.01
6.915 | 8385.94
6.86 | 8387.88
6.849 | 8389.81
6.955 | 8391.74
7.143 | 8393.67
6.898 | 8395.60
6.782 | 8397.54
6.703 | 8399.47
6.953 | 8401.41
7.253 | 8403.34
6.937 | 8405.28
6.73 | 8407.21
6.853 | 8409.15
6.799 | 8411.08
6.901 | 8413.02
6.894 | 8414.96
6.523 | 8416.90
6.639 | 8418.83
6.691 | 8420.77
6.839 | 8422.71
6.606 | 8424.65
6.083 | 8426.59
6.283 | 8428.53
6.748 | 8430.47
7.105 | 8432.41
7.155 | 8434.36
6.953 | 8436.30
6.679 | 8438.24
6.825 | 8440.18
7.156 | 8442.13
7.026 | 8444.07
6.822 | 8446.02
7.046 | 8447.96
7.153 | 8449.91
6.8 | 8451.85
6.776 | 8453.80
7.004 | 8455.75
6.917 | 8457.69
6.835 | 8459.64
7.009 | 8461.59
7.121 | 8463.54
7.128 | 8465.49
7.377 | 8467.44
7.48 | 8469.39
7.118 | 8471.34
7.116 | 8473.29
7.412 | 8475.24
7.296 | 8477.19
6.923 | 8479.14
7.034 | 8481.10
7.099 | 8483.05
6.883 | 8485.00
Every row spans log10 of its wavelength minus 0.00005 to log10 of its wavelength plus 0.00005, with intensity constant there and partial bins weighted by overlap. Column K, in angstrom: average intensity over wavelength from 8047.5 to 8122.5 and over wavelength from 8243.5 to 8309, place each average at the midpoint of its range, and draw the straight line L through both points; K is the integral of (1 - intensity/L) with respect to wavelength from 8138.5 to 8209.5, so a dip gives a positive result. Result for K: 2.8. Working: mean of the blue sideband 7.08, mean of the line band 6.57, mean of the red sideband 6.56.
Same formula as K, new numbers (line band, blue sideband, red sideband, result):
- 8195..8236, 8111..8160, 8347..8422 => 2.1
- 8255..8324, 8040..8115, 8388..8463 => 3.2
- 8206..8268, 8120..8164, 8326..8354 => 1.8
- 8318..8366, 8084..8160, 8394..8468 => 1.3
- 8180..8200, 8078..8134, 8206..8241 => 0.1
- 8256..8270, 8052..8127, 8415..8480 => 0.9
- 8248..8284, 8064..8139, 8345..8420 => 2.4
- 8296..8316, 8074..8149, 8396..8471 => 0.6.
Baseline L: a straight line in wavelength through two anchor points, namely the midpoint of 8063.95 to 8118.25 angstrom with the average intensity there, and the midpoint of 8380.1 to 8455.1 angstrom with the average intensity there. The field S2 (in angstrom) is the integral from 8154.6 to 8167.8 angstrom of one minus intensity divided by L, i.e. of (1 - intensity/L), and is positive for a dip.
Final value 1.0 angstrom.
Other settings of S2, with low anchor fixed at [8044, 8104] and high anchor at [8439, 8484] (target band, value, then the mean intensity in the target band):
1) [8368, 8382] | 0.53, 6.81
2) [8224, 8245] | 1.75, 6.52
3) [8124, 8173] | 3.15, 6.68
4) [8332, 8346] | 1.05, 6.56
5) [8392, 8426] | 1.20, 6.83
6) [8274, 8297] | 1.77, 6.56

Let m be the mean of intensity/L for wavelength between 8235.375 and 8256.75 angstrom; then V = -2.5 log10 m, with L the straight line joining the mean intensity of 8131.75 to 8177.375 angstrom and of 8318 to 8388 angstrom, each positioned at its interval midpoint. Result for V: 0.039 mag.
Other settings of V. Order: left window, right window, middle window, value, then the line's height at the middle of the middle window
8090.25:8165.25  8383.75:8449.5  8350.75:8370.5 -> 0.03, 6.83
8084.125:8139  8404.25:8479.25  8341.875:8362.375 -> 0.06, 6.93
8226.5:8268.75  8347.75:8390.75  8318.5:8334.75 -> -0.04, 6.67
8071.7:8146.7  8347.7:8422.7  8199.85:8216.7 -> 0.12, 6.91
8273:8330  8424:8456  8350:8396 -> 0.00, 6.77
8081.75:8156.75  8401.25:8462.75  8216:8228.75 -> 0.06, 6.88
